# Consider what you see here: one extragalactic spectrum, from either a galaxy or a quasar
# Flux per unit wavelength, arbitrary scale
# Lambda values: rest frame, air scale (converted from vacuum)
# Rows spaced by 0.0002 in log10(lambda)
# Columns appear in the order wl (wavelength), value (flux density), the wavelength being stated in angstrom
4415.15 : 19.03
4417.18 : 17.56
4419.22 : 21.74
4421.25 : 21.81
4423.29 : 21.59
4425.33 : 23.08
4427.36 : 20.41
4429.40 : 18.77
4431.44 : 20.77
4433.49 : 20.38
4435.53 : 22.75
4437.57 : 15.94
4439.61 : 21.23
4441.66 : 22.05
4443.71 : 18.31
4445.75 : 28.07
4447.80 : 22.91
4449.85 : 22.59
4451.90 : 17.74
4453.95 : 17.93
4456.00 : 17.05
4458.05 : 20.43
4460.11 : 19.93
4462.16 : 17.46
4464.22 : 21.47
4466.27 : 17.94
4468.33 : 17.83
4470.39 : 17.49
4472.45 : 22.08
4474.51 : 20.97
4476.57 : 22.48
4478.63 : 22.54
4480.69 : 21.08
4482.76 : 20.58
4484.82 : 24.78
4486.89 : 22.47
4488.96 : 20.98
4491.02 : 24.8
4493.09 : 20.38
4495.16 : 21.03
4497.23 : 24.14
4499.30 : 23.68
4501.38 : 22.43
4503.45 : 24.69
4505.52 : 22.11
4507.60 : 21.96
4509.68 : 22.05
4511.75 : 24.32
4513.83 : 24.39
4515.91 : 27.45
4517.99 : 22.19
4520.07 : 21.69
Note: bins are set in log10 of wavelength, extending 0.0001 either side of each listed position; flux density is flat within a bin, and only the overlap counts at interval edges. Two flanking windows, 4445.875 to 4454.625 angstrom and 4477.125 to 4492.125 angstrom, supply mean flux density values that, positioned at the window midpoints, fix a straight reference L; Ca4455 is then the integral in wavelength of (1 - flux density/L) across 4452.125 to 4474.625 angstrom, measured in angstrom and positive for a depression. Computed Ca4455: 2.8 angstrom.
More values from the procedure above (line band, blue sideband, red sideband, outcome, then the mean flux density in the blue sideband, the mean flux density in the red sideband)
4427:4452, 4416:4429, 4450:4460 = -1.6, 20.9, 18.8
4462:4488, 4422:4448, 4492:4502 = 1.3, 21.2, 22.3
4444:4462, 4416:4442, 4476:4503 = 0.6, 20.6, 22.5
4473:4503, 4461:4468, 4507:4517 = -1.3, 18.9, 24.1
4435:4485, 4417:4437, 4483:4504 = 3.2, 20.9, 22.8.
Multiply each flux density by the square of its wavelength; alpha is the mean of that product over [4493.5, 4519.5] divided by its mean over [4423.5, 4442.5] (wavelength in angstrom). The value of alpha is 1.17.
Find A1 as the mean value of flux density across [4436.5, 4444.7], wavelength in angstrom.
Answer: 19.4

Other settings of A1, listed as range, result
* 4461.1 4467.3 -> 19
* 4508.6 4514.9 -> 23.6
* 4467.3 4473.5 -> 19.1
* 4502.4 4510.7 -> 22.7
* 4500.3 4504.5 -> 23.6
